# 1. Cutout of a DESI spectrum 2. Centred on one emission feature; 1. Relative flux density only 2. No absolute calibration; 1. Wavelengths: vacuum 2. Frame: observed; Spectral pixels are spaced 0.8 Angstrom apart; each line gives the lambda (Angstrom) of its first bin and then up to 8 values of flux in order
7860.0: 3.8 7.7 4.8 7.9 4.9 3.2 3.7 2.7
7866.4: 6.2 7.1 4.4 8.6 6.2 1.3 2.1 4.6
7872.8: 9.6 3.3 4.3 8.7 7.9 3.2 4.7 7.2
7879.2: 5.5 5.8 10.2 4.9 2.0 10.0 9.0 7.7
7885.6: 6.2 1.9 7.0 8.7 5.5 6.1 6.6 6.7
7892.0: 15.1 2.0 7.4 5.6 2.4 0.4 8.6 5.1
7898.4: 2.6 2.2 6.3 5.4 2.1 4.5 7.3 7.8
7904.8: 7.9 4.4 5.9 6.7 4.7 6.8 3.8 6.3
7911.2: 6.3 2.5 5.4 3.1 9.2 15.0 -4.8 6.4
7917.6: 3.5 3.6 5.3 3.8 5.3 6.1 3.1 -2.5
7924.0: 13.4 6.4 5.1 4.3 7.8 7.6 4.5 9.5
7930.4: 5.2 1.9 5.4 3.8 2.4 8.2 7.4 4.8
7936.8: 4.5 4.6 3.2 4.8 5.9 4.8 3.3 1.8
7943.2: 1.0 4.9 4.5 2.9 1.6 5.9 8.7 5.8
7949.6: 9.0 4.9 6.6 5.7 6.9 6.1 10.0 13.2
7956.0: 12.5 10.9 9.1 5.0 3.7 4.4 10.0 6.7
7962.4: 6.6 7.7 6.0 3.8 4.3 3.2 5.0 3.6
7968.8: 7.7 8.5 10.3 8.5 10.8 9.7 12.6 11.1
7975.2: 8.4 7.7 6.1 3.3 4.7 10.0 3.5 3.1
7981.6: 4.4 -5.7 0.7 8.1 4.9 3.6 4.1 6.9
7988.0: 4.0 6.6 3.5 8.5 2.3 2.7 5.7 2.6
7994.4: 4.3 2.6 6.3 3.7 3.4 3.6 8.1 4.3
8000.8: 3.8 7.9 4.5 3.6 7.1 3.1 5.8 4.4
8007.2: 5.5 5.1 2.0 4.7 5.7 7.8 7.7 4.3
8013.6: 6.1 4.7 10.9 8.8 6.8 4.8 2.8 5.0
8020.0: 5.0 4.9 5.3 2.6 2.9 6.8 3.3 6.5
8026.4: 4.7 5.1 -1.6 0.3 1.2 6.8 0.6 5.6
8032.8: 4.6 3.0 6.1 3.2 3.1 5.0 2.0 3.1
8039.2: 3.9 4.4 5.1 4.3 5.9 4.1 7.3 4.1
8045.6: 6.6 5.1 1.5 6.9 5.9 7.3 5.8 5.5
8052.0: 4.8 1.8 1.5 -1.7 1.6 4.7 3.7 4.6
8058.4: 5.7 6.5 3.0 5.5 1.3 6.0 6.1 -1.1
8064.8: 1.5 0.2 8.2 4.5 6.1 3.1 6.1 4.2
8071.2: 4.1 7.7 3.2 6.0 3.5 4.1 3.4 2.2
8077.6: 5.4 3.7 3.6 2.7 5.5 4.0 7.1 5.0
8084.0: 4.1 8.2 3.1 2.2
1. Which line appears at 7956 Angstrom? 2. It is [S II] 6716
